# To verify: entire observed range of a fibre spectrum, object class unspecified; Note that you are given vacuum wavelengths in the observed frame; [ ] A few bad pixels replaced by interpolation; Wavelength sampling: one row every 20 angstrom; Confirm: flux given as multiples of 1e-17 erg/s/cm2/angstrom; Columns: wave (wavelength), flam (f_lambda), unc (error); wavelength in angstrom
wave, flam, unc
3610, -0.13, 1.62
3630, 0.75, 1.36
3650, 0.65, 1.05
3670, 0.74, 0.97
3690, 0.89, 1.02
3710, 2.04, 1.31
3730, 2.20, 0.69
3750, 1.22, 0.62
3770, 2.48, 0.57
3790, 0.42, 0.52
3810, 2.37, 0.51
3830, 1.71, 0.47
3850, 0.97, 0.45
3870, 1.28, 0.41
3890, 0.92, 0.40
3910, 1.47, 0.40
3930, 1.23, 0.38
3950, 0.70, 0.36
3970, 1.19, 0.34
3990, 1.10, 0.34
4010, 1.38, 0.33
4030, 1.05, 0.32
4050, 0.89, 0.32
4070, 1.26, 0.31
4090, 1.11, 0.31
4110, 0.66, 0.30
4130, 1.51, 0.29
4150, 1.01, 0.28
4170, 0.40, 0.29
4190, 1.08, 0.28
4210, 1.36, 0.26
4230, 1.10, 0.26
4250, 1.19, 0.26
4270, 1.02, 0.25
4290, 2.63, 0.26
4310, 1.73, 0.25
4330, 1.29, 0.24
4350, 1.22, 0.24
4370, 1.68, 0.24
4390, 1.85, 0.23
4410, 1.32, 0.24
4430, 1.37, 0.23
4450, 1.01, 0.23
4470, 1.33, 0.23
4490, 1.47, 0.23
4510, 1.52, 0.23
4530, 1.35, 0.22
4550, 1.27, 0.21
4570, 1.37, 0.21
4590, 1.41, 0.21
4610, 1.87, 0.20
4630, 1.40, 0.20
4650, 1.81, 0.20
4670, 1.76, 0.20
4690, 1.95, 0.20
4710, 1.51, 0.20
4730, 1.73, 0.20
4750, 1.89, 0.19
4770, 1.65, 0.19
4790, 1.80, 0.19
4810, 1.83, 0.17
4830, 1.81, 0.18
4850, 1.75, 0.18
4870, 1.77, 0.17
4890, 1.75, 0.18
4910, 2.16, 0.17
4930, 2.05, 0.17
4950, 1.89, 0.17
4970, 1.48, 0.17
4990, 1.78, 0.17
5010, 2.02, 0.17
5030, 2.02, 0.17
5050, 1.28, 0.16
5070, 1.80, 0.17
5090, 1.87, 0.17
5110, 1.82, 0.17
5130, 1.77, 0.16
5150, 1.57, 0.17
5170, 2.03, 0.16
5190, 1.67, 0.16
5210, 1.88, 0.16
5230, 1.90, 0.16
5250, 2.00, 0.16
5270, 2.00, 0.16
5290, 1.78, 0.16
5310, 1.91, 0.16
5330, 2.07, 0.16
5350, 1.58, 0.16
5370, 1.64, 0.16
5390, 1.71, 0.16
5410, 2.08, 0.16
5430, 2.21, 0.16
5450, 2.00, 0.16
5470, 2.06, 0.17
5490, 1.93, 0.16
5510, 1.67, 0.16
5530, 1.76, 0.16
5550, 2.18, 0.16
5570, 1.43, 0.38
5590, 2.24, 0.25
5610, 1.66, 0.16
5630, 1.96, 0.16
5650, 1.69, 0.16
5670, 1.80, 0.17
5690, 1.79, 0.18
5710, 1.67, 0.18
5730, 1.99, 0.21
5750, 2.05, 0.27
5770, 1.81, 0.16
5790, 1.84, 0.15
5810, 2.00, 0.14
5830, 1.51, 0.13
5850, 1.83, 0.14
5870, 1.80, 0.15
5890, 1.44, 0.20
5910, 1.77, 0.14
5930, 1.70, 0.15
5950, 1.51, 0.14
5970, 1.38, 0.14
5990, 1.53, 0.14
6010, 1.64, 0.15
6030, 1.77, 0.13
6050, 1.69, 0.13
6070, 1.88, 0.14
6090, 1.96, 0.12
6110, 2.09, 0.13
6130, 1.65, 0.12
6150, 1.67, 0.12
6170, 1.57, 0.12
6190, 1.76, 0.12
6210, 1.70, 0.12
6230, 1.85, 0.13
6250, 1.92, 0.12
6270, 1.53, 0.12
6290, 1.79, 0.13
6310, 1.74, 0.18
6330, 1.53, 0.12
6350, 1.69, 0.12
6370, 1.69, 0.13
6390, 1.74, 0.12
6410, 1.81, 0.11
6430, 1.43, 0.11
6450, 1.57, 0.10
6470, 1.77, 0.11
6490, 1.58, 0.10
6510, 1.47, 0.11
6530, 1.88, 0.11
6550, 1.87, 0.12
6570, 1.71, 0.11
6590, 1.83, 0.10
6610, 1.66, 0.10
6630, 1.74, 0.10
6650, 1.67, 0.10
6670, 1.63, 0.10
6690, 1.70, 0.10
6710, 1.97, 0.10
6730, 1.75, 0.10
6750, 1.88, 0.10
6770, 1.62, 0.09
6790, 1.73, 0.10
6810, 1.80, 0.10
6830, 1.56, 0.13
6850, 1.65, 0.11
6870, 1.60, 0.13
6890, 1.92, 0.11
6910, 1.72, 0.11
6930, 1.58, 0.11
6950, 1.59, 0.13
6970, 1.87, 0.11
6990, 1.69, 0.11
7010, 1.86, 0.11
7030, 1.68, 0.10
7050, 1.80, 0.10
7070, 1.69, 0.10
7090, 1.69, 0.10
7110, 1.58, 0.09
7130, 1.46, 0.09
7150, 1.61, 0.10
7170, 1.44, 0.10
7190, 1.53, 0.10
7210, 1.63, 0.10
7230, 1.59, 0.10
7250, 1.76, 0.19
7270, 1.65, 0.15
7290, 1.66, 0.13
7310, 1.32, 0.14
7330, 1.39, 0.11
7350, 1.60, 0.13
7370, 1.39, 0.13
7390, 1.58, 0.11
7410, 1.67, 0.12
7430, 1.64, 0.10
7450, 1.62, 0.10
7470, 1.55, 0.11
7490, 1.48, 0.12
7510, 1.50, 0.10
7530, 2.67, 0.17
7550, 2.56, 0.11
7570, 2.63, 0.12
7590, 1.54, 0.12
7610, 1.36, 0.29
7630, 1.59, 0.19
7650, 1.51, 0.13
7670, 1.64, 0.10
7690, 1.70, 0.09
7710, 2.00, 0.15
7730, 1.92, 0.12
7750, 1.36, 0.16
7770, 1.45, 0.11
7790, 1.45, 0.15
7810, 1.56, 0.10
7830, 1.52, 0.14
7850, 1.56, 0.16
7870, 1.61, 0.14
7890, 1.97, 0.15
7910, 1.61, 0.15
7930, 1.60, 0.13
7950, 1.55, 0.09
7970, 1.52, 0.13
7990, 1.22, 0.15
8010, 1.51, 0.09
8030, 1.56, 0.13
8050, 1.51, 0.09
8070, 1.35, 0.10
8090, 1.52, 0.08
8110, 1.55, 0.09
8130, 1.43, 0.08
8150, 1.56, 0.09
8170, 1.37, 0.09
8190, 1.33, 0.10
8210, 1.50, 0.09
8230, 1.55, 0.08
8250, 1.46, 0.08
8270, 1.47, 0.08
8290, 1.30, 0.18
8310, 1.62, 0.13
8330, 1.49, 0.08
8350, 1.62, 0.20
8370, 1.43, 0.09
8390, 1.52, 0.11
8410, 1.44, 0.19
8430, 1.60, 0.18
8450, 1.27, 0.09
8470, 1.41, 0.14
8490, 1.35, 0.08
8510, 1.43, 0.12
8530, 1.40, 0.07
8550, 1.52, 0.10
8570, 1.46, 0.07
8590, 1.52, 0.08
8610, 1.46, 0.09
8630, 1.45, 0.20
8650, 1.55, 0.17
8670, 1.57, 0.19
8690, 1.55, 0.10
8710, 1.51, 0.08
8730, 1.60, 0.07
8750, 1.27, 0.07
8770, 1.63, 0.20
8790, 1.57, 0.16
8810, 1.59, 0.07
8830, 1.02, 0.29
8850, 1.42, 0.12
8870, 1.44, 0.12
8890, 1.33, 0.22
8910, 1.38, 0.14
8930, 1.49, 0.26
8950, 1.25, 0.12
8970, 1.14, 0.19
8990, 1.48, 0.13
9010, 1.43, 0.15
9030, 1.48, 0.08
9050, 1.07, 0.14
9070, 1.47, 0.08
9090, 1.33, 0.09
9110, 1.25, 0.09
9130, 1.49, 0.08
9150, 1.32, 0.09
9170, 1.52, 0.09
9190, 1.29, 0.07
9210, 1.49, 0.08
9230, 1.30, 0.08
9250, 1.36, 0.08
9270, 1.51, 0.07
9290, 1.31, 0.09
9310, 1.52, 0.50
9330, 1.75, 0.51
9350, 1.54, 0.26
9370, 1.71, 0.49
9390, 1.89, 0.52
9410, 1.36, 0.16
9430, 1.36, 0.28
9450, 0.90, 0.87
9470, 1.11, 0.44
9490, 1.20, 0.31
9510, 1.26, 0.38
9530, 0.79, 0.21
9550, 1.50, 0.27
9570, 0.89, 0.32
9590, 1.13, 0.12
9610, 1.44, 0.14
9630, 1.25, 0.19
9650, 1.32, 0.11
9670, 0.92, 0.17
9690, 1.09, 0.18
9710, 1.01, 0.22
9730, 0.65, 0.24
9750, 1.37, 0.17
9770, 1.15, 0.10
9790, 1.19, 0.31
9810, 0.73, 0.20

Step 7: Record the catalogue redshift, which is 0.15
